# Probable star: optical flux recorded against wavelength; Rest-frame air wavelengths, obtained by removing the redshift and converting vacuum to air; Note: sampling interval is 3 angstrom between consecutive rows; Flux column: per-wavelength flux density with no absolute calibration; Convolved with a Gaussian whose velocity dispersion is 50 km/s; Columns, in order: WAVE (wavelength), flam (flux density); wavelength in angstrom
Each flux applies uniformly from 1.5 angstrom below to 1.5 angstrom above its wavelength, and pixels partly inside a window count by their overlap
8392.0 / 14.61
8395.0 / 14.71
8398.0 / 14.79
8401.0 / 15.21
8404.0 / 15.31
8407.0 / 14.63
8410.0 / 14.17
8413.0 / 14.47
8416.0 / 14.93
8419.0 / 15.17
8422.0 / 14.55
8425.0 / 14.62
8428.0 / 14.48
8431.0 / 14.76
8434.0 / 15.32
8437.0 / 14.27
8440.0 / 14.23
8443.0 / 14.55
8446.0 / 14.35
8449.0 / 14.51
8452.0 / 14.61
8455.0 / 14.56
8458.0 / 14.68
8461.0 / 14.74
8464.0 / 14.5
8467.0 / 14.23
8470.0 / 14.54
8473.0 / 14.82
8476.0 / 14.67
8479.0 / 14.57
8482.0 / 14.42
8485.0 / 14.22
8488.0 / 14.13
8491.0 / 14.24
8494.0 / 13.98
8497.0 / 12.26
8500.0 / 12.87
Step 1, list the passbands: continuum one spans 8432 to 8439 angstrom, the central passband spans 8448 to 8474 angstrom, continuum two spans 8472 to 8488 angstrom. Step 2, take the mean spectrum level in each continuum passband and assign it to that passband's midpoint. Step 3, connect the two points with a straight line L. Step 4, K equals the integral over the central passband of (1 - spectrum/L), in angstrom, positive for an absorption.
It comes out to 0.05 angstrom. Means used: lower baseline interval 14.8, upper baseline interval 14.5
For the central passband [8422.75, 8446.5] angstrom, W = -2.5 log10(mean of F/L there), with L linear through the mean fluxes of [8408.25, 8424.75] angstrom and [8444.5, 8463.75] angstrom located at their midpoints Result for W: 0.002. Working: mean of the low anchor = 14.7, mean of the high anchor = 14.6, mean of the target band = 14.6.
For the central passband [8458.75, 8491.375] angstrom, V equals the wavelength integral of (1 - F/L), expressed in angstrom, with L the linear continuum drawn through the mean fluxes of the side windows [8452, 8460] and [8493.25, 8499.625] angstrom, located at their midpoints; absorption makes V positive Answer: -1.5 angstrom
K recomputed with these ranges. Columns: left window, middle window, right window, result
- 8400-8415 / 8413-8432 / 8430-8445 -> -0.1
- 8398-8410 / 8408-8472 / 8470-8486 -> 0.6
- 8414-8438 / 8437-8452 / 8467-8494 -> 0.2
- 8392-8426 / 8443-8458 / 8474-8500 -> -0.2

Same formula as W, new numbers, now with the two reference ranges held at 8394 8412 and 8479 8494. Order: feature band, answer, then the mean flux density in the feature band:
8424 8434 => -0.01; 14.7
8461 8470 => 0.00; 14.5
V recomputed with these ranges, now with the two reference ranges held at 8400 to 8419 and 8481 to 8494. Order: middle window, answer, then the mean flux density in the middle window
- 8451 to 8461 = -0.13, 14.6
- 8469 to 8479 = -0.25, 14.7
